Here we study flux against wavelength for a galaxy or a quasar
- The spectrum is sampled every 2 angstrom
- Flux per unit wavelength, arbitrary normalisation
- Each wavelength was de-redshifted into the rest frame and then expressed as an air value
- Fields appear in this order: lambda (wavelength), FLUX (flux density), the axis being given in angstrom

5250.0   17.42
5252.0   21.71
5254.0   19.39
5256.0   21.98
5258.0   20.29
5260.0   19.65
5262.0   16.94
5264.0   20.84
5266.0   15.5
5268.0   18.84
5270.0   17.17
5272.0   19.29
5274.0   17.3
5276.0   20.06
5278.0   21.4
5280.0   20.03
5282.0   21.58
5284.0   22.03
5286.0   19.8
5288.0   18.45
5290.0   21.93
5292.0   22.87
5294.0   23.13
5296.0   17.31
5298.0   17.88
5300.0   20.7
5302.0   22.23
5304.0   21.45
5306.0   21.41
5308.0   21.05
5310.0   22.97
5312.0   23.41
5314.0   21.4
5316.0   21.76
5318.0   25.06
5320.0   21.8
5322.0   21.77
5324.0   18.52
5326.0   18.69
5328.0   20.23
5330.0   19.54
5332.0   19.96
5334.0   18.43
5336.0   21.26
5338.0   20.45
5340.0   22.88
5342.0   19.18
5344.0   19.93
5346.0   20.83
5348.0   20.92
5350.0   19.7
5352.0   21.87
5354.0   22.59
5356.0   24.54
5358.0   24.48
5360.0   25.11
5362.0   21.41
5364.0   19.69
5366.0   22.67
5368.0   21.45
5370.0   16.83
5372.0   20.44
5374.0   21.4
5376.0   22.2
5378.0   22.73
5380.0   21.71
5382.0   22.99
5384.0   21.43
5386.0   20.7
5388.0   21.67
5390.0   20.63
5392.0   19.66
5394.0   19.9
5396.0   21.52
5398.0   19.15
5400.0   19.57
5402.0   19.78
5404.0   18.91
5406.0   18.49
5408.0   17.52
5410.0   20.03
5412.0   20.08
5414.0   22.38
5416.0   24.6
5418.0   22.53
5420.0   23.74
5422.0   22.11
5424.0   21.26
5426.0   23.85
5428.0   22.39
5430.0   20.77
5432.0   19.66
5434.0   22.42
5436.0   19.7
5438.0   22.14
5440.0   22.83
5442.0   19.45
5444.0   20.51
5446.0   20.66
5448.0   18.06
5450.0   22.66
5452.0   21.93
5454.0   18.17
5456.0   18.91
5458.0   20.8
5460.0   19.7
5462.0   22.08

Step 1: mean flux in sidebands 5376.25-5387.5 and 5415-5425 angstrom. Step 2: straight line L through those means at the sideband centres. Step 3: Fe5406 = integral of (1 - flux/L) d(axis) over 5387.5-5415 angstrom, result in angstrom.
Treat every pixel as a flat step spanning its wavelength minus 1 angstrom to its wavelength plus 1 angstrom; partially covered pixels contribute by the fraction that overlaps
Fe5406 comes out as 3.0 angstrom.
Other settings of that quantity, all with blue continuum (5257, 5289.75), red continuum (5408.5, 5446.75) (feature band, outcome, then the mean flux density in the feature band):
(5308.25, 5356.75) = -2.18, 21.1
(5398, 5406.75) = 0.83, 19.2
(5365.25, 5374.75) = 0.13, 20.5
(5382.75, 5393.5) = 0.10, 20.8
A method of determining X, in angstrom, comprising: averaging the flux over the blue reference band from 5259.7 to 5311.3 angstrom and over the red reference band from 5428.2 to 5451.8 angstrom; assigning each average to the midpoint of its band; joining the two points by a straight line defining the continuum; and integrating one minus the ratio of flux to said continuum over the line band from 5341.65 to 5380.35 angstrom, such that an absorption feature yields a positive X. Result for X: -1.95 angstrom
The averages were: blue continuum 20.1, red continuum 20.9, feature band 21.5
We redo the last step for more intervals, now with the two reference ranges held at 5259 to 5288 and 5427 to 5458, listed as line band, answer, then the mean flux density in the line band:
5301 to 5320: -2.6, 22.3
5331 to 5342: -0.4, 20.5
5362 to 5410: -0.7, 20.5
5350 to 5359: -1.4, 23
